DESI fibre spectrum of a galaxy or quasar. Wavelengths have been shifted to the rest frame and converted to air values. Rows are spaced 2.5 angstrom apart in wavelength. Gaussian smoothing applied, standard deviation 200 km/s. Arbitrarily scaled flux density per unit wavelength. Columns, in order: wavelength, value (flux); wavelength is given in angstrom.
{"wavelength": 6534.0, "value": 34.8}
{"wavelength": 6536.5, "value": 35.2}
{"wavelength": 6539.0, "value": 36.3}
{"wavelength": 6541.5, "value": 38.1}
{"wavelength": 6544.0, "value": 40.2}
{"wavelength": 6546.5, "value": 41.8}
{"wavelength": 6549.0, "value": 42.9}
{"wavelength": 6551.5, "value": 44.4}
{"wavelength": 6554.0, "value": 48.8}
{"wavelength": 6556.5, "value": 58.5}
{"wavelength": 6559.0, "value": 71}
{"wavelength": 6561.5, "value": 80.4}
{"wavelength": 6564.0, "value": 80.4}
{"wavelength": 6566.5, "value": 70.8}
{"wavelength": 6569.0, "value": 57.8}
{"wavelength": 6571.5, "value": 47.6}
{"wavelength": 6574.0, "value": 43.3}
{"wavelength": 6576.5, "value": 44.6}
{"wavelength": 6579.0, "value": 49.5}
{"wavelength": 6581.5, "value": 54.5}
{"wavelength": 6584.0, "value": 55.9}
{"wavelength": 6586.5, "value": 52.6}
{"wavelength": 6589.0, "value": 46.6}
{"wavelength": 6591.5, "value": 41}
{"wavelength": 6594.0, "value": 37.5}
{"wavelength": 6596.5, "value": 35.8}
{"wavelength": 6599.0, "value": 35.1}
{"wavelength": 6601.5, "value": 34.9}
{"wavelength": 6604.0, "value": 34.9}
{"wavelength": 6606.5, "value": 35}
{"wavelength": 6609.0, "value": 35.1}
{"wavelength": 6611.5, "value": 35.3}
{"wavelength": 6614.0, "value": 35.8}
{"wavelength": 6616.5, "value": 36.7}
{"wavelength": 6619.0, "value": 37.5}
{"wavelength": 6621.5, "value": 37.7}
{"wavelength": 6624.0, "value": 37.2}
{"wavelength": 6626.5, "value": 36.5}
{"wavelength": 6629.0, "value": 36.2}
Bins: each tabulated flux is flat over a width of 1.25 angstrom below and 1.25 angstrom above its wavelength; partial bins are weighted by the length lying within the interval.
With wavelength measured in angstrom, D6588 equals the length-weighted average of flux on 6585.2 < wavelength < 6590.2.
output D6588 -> 49.7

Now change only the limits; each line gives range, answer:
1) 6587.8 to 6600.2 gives 39.2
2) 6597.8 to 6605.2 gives 35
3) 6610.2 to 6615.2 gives 35.5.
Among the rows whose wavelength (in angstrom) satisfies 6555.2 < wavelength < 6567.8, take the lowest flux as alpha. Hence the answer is 58.5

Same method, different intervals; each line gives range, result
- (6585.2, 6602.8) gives 34.9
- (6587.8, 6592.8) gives 41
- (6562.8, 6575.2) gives 43.3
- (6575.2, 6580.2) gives 44.6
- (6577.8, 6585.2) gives 49.5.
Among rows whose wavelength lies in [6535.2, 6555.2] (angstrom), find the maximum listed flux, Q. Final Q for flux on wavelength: 48.8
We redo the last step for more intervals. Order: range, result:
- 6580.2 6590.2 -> 55.9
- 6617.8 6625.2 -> 37.7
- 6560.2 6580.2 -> 80.4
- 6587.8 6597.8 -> 46.6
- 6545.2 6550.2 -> 42.9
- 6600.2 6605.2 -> 34.9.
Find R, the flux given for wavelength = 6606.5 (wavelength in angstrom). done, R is 35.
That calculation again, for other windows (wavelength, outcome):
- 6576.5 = 44.6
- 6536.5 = 35.2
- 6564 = 80.4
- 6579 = 49.5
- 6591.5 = 41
